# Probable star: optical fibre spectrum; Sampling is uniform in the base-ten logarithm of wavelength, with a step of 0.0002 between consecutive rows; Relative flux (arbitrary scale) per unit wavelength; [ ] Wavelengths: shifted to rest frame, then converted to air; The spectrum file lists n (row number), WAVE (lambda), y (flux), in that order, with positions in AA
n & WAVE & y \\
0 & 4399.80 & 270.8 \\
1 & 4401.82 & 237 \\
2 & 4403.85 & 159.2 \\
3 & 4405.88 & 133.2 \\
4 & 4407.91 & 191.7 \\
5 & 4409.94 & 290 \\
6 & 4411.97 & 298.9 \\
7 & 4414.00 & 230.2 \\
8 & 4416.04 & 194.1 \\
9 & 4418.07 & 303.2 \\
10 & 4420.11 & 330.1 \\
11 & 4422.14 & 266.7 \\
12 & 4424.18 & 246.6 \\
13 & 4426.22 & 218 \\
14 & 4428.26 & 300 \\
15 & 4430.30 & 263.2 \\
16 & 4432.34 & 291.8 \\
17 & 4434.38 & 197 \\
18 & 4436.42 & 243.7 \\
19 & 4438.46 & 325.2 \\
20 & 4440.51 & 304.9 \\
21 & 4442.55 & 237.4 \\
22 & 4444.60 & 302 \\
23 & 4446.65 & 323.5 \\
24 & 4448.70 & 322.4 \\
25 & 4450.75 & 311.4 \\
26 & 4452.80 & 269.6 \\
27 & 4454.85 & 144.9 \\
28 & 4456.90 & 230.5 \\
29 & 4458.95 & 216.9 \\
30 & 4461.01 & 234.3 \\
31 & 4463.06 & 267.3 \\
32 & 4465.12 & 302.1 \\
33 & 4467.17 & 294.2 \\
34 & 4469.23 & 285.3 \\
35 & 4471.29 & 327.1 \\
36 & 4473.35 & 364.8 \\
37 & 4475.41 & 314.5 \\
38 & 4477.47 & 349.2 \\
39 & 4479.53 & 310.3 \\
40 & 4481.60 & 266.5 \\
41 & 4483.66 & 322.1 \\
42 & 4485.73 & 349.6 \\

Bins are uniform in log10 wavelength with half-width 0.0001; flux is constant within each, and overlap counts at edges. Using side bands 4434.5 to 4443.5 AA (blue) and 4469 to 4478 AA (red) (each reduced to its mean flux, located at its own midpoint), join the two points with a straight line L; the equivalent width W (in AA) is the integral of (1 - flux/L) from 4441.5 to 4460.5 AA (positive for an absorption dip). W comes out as 1.87 AA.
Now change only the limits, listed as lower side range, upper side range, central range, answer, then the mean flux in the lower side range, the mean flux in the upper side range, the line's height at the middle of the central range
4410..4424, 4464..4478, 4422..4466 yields 4.4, 270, 318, 294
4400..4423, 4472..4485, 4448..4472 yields 2.7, 241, 322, 299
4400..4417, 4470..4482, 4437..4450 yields -1.3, 219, 324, 274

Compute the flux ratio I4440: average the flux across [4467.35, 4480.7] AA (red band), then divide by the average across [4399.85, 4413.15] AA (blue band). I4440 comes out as 1.45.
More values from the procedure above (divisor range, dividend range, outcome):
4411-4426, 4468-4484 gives 1.20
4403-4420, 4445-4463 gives 1.12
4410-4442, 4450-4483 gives 1.05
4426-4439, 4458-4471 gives 1.03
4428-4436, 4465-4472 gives 1.17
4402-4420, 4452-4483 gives 1.21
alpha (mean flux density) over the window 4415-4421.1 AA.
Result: 275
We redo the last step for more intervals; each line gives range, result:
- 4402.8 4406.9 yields 147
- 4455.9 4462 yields 227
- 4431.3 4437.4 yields 244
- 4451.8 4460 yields 215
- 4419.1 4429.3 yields 272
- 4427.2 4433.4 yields 284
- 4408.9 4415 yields 273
